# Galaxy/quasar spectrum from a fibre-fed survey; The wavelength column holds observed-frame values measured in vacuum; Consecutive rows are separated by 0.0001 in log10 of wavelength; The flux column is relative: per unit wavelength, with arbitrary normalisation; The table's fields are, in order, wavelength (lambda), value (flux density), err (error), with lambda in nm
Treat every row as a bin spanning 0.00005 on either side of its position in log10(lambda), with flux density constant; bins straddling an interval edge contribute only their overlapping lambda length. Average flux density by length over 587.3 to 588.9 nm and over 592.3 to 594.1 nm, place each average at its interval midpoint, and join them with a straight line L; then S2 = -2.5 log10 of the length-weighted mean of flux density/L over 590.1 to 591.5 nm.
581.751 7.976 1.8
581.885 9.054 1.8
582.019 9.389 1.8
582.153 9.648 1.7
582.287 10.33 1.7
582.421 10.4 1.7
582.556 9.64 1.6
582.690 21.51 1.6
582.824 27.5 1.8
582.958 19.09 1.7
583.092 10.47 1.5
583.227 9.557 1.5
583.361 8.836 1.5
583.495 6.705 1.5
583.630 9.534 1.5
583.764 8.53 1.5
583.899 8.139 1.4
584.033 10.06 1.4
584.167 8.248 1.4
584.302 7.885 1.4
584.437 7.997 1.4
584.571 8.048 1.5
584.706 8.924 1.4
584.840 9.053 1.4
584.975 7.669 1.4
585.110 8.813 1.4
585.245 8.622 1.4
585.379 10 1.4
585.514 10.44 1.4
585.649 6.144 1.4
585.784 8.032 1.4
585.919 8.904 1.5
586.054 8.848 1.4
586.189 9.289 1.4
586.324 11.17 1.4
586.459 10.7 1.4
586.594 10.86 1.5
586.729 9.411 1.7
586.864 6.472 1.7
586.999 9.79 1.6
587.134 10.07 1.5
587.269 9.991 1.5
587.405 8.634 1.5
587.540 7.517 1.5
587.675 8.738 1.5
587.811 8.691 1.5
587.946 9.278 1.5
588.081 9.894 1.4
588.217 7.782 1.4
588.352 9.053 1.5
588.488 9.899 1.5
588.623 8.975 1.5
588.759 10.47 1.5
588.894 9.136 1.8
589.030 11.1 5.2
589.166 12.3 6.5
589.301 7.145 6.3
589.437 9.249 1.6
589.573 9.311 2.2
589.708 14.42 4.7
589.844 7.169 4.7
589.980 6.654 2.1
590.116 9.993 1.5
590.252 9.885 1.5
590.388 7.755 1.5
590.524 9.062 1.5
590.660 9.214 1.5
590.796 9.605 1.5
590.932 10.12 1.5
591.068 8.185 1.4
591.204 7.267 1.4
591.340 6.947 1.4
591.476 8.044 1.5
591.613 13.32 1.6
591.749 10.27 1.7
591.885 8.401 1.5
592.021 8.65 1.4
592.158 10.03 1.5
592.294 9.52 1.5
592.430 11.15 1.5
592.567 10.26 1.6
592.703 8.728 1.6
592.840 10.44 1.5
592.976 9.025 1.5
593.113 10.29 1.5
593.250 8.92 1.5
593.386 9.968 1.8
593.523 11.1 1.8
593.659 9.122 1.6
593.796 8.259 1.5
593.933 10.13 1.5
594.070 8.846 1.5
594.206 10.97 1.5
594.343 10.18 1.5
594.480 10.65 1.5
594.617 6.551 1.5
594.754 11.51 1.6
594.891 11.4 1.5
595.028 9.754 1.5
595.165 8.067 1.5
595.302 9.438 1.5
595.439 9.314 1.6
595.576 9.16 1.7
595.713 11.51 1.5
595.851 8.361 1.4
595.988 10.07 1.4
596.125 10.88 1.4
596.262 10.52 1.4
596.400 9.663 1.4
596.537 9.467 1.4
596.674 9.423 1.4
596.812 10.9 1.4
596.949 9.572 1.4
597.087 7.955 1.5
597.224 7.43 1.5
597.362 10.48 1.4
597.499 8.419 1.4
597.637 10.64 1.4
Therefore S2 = 0.08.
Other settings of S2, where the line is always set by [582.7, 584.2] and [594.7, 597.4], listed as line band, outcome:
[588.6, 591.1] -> 0.144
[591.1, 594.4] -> 0.081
